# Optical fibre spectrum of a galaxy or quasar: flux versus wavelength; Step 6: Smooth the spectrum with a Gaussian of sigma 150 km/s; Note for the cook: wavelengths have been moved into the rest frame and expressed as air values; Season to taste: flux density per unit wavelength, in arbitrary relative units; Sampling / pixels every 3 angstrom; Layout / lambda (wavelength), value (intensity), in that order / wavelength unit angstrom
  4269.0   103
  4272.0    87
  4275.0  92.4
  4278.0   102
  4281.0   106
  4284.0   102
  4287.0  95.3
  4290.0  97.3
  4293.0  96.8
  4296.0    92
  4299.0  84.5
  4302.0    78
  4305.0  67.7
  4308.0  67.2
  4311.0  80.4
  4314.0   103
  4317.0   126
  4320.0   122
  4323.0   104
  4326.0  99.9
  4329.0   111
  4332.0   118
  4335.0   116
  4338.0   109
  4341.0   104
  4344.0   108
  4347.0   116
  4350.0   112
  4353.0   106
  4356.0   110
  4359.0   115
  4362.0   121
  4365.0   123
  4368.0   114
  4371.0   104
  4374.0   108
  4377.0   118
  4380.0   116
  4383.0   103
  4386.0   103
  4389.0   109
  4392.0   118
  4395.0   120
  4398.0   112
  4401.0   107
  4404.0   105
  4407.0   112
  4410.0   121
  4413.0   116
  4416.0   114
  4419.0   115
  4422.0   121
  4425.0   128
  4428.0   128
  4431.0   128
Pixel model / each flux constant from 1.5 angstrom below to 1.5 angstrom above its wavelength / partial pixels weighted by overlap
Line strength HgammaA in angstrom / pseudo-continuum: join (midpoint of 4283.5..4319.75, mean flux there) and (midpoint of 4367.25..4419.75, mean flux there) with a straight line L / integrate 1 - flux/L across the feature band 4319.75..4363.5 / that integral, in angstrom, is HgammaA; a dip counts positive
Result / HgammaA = -4.7 angstrom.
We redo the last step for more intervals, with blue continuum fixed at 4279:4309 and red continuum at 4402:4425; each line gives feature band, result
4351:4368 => -1.8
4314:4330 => -2.7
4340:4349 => -0.8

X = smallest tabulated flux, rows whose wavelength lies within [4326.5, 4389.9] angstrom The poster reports 103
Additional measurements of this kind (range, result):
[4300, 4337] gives 67.2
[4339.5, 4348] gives 104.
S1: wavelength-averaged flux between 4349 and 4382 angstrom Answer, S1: 113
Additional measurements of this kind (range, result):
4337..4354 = 109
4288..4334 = 96.7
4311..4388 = 111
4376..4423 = 113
